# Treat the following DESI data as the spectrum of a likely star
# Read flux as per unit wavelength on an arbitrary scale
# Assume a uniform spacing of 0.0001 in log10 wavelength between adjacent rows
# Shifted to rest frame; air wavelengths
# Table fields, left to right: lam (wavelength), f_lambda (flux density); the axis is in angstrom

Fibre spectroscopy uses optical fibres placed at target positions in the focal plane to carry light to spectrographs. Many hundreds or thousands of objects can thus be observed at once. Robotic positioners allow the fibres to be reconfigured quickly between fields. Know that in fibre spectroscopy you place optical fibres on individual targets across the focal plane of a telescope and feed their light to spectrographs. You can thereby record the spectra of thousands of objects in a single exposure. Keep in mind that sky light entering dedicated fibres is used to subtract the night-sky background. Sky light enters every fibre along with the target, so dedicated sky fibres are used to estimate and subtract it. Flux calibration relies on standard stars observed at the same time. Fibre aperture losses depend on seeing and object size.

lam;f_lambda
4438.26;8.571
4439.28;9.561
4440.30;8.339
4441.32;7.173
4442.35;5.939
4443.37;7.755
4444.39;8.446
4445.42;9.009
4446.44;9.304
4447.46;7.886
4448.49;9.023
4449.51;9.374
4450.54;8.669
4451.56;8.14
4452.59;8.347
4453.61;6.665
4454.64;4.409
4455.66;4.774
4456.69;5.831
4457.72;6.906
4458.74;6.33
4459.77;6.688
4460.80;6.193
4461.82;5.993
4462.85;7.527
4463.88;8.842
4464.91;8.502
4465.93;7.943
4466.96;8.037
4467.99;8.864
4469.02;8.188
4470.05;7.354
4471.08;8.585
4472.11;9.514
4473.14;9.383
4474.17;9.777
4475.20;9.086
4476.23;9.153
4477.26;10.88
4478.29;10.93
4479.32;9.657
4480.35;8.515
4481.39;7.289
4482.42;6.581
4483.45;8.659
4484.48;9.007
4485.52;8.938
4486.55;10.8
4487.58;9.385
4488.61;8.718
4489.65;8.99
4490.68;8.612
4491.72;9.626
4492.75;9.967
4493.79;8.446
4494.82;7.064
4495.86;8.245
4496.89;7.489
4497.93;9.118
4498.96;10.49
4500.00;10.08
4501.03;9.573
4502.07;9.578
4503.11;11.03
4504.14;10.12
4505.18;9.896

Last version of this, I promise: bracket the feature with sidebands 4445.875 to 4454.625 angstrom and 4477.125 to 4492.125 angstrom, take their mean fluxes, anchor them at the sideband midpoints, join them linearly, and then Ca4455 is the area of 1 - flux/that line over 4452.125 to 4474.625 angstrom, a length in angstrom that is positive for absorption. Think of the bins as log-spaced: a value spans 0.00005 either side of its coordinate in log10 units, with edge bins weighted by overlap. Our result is 2.8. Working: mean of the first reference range 8.2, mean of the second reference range 9.05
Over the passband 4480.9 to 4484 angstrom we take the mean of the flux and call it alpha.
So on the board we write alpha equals 7.55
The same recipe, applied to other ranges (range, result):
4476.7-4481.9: 9.45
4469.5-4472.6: 8.47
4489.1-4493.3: 9.27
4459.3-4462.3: 6.3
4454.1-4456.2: 4.62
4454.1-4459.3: 5.66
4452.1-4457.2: 6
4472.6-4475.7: 9.42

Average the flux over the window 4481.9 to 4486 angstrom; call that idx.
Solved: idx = 8.29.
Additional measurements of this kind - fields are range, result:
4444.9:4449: 8.8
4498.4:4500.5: 10.3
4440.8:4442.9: 6.58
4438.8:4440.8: 8.95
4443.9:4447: 8.91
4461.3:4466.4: 7.77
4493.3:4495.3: 7.78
